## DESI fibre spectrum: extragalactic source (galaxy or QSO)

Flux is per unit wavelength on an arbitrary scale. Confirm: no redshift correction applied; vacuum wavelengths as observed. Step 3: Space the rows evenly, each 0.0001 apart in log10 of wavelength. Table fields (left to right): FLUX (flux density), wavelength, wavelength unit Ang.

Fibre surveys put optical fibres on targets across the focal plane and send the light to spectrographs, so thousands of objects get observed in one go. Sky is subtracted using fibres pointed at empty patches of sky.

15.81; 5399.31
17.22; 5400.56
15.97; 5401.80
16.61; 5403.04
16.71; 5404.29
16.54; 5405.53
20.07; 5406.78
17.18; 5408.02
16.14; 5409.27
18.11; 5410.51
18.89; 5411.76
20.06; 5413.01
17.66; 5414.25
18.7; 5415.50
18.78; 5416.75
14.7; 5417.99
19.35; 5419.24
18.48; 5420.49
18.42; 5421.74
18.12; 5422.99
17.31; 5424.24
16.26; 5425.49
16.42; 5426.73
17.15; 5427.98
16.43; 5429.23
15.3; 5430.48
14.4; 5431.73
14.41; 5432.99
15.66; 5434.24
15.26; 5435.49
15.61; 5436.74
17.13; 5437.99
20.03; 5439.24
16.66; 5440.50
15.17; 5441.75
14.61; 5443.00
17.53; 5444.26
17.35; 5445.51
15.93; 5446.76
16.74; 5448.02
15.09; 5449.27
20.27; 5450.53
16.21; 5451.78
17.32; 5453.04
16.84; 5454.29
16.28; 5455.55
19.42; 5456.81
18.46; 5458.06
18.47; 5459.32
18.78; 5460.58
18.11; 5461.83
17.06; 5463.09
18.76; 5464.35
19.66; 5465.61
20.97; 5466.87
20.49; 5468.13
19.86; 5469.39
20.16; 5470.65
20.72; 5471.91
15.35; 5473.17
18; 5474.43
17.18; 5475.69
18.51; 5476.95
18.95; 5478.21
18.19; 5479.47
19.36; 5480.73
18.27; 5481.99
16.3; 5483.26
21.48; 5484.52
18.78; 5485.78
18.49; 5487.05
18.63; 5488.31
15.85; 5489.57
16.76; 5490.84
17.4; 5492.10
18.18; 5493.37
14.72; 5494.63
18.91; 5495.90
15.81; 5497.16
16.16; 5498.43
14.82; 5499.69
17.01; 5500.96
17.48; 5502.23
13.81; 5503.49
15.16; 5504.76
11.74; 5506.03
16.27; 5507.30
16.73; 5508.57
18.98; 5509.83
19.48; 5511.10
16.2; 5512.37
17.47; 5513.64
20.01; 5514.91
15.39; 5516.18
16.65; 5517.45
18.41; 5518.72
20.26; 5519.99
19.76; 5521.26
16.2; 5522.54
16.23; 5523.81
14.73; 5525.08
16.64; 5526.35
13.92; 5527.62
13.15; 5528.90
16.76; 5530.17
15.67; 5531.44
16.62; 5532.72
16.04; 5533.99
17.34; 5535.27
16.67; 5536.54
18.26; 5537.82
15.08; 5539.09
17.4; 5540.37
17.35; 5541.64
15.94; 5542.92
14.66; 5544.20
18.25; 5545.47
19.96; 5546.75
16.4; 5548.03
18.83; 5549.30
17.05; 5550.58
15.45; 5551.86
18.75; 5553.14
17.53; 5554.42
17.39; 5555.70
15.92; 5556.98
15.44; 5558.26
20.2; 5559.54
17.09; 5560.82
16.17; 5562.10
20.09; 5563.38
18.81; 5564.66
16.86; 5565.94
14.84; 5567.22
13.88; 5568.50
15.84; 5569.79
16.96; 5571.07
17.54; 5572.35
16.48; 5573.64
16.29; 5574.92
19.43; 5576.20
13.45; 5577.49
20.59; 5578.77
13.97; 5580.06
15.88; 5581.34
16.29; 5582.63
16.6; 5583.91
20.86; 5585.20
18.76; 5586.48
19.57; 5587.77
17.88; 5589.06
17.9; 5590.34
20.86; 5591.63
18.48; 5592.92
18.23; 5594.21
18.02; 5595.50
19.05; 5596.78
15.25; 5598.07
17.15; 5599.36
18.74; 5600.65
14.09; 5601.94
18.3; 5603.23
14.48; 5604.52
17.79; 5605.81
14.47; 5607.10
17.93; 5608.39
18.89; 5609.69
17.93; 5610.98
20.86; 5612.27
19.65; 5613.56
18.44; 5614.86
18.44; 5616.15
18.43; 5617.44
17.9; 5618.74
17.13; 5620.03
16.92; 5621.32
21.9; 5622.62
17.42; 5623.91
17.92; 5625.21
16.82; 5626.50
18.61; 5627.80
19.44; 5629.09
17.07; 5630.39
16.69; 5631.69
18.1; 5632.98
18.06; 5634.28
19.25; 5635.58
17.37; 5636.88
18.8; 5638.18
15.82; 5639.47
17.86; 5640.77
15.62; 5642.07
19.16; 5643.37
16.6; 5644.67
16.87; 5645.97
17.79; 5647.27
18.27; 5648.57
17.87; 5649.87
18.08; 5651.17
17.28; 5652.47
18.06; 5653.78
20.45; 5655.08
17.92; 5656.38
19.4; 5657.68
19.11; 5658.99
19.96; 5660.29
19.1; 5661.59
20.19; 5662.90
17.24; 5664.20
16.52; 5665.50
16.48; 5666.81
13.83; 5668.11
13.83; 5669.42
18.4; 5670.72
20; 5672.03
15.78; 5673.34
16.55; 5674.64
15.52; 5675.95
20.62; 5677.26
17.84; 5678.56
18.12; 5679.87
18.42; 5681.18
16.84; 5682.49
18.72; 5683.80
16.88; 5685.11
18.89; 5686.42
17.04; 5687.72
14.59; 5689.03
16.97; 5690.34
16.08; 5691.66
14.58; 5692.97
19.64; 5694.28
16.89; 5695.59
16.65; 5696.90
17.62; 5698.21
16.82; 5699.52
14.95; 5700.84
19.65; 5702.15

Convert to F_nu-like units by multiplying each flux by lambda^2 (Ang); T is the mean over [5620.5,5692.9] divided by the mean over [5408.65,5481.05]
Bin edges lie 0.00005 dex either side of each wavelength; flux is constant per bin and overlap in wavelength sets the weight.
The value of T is 1.08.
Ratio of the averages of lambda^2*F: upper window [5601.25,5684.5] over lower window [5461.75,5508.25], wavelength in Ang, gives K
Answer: 1.07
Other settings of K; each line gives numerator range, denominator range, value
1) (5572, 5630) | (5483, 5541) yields 1.09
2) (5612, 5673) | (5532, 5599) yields 1.07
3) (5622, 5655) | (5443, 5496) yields 1.06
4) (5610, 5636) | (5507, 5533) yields 1.12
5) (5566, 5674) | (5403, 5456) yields 1.11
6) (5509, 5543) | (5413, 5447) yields 1.04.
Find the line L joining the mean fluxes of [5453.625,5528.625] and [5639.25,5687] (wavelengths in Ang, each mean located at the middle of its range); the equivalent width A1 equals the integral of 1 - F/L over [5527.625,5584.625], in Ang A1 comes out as 2.8 Ang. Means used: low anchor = 17.6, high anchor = 17.7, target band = 16.8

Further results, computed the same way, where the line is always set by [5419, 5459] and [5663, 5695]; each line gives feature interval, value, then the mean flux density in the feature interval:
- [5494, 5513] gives 0.8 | 16.2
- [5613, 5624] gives -0.9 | 18.5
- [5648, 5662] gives -1.3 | 18.7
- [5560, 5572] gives 0.1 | 16.8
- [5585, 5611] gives -1.2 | 17.8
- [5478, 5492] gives -1.1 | 18.2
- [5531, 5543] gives 0.2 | 16.7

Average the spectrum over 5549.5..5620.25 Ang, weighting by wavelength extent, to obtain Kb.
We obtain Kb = 17.5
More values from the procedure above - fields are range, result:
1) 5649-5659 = 18.5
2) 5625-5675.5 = 17.7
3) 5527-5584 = 16.7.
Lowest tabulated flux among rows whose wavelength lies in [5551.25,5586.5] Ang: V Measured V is 13.45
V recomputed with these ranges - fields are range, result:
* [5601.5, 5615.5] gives 14.09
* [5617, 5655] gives 15.62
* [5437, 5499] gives 14.61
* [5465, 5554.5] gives 11.74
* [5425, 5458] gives 14.4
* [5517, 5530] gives 13.15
